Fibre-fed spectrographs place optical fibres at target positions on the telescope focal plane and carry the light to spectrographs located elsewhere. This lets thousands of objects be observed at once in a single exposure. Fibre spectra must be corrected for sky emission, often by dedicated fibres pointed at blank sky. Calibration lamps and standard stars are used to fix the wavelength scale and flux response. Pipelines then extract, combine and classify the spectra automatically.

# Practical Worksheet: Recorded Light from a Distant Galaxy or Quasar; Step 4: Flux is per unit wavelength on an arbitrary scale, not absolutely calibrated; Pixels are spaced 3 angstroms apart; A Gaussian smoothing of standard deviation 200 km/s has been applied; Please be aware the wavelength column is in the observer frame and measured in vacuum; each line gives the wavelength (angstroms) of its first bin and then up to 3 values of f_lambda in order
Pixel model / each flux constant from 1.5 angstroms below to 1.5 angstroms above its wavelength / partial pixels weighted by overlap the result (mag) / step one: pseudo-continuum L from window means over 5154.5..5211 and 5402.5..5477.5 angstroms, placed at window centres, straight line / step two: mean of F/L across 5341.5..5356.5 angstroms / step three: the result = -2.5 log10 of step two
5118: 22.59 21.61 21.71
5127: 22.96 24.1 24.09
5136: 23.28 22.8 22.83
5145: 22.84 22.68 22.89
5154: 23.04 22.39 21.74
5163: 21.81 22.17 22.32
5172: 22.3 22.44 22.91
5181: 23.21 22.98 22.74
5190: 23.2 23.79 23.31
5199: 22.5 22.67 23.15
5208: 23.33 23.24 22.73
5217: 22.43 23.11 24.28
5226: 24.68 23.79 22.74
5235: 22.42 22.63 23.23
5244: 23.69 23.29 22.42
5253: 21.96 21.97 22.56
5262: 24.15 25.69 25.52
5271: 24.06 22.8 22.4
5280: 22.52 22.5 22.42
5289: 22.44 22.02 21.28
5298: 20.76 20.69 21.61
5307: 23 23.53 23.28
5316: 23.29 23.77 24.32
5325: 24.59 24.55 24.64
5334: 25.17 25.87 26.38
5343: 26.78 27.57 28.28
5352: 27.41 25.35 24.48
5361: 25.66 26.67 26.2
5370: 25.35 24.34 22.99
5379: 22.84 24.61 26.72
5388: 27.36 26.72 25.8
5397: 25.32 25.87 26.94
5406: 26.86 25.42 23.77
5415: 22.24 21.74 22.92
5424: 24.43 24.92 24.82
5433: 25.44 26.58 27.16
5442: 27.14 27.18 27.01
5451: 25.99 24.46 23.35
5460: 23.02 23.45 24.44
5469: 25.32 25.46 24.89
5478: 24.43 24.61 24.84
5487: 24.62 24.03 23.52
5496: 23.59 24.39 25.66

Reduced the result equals -0.12 mag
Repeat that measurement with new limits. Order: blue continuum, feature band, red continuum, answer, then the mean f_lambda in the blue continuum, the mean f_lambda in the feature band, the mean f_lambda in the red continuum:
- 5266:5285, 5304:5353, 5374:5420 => -0.04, 23.3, 25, 25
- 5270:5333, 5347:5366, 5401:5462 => -0.11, 22.9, 26.3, 25.1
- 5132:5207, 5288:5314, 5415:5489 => 0.08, 22.8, 22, 24.9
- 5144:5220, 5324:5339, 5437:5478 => -0.04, 22.8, 25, 25.3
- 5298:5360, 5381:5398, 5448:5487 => -0.07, 24.6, 26.2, 24.6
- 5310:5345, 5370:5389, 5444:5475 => 0.00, 24.8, 24.8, 24.9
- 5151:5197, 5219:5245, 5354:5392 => 0.00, 22.7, 23.4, 25.3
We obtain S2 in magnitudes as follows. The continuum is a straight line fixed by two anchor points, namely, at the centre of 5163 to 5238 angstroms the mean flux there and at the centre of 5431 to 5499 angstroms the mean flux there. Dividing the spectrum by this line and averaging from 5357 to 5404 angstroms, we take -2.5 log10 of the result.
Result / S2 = -0.05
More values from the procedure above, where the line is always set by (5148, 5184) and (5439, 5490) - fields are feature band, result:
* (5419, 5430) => 0.03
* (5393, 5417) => -0.03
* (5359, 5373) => -0.07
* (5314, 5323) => 0.00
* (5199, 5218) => 0.00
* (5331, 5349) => -0.10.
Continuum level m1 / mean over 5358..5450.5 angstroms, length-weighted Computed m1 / 25.4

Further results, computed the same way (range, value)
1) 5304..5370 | 25.2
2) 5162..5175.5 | 22.2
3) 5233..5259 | 22.7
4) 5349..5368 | 26.1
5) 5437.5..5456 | 26.4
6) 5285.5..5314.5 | 22.1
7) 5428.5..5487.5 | 25.2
